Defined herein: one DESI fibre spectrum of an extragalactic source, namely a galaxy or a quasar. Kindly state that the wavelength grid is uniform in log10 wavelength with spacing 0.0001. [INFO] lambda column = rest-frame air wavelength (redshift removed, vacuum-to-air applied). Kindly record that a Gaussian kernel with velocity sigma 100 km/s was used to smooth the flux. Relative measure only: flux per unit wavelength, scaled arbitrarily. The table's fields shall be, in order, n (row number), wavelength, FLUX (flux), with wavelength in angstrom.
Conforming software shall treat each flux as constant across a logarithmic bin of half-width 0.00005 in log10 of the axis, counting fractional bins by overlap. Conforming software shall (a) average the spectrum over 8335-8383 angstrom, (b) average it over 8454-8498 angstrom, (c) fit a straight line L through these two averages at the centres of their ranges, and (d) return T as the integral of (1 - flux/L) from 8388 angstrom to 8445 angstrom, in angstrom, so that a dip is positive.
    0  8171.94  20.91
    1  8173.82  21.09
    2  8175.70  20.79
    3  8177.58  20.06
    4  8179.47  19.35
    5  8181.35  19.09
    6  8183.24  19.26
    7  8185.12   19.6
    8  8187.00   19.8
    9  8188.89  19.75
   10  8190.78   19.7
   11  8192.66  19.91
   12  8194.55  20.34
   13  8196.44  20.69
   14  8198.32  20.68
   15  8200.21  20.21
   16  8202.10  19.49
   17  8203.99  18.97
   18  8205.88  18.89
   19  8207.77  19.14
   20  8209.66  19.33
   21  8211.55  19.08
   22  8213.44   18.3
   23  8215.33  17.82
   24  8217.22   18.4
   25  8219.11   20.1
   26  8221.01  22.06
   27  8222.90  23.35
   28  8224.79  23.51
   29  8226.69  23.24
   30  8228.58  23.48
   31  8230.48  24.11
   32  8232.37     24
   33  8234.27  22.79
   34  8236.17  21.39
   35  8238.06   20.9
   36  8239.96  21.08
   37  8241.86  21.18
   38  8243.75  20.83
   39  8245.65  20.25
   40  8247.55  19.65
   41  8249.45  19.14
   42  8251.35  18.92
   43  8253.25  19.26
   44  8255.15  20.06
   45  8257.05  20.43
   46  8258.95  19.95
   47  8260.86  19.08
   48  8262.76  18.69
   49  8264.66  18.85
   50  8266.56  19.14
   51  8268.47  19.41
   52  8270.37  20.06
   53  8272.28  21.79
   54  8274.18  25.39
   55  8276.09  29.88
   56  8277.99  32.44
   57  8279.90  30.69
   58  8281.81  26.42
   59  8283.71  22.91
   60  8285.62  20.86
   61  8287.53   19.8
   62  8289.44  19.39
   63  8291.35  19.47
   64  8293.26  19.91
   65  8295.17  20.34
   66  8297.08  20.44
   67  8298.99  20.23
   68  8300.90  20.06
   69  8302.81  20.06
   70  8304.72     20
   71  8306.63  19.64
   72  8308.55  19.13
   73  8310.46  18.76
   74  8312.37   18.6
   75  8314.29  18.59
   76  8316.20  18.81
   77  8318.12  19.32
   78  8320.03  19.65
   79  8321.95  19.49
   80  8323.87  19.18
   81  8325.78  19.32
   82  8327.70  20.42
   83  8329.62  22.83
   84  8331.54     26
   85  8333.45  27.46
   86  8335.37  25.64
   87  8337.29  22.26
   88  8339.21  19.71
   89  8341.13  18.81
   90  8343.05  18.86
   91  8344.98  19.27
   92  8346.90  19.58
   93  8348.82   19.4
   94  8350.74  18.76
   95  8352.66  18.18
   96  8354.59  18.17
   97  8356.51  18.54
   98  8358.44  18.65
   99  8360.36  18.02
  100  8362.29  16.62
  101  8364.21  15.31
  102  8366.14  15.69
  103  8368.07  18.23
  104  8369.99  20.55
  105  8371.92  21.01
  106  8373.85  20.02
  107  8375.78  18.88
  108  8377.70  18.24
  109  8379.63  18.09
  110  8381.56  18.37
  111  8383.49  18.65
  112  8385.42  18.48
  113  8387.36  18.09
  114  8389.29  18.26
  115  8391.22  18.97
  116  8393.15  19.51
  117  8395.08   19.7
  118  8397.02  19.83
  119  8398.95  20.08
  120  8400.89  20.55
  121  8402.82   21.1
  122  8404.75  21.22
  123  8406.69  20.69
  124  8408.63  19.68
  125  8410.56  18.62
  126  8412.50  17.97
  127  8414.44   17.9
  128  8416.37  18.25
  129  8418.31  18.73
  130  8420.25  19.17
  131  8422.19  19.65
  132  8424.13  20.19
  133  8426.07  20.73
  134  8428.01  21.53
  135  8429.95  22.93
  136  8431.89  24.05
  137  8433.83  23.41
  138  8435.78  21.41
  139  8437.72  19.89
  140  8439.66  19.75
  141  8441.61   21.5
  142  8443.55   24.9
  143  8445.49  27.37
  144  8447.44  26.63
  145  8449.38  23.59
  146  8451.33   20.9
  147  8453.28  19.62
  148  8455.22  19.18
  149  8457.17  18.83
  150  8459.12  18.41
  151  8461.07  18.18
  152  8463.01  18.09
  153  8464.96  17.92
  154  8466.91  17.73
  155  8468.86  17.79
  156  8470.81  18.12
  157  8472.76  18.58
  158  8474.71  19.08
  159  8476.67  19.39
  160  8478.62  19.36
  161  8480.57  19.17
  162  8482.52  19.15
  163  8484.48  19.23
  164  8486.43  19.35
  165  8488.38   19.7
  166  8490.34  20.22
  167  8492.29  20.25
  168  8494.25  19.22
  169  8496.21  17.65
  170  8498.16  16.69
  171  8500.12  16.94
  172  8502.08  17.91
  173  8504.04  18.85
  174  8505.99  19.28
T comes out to -4.6 angstrom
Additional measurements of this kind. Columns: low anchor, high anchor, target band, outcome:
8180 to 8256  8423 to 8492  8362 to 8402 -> 3.29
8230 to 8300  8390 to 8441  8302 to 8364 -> 3.23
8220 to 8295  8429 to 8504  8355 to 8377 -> 2.73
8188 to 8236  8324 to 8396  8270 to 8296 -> -4.48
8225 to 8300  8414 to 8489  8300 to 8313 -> 1.15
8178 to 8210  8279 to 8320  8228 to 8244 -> -1.75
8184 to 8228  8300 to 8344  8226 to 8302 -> -4.85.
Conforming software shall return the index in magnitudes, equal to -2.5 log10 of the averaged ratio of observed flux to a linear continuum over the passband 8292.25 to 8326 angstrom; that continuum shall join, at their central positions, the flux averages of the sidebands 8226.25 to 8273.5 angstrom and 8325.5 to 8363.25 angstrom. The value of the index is 0.05 mag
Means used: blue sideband 20.7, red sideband 20.3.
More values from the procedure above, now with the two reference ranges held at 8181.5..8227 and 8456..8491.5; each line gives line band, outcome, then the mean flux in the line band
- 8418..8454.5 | -0.16 mag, 21.9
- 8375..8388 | 0.05 mag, 18.4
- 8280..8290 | -0.16 mag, 22.7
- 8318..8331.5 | -0.05 mag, 20.5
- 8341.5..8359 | 0.03 mag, 18.8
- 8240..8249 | -0.03 mag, 20.5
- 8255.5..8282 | -0.16 mag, 22.8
